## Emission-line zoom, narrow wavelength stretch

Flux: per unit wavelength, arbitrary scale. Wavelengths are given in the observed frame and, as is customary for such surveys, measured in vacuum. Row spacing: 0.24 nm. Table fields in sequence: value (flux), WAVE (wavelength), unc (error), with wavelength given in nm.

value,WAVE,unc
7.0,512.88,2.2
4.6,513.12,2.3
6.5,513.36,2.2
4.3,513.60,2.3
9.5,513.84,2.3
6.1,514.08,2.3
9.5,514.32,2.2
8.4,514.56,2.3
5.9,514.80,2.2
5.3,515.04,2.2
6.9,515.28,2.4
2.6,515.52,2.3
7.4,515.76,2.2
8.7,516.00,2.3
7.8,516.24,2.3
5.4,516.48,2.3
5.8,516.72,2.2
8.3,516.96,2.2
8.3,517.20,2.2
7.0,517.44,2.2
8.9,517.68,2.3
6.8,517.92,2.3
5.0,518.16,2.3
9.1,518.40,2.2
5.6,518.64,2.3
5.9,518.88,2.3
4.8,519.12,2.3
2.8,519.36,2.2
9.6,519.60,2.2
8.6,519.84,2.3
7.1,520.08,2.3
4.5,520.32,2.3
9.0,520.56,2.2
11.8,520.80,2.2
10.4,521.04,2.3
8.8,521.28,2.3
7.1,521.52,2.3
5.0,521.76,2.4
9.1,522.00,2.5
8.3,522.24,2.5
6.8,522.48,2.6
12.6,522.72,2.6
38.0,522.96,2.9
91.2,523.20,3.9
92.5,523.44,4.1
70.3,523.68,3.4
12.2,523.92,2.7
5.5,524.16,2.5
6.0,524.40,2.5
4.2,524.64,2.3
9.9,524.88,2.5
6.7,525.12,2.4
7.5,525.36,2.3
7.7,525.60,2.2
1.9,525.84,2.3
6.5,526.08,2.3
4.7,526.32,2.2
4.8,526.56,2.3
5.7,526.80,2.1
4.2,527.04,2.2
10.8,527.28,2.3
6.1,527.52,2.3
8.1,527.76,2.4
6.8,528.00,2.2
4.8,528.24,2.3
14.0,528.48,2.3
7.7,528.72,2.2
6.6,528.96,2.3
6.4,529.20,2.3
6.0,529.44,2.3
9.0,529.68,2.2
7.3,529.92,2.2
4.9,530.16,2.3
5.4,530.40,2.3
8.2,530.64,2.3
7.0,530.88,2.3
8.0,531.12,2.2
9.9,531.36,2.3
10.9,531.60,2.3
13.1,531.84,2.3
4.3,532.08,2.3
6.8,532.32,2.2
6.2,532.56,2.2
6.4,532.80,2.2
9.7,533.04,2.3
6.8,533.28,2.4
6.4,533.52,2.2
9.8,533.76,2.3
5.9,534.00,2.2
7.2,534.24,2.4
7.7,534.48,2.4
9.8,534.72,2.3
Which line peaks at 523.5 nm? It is [O II]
